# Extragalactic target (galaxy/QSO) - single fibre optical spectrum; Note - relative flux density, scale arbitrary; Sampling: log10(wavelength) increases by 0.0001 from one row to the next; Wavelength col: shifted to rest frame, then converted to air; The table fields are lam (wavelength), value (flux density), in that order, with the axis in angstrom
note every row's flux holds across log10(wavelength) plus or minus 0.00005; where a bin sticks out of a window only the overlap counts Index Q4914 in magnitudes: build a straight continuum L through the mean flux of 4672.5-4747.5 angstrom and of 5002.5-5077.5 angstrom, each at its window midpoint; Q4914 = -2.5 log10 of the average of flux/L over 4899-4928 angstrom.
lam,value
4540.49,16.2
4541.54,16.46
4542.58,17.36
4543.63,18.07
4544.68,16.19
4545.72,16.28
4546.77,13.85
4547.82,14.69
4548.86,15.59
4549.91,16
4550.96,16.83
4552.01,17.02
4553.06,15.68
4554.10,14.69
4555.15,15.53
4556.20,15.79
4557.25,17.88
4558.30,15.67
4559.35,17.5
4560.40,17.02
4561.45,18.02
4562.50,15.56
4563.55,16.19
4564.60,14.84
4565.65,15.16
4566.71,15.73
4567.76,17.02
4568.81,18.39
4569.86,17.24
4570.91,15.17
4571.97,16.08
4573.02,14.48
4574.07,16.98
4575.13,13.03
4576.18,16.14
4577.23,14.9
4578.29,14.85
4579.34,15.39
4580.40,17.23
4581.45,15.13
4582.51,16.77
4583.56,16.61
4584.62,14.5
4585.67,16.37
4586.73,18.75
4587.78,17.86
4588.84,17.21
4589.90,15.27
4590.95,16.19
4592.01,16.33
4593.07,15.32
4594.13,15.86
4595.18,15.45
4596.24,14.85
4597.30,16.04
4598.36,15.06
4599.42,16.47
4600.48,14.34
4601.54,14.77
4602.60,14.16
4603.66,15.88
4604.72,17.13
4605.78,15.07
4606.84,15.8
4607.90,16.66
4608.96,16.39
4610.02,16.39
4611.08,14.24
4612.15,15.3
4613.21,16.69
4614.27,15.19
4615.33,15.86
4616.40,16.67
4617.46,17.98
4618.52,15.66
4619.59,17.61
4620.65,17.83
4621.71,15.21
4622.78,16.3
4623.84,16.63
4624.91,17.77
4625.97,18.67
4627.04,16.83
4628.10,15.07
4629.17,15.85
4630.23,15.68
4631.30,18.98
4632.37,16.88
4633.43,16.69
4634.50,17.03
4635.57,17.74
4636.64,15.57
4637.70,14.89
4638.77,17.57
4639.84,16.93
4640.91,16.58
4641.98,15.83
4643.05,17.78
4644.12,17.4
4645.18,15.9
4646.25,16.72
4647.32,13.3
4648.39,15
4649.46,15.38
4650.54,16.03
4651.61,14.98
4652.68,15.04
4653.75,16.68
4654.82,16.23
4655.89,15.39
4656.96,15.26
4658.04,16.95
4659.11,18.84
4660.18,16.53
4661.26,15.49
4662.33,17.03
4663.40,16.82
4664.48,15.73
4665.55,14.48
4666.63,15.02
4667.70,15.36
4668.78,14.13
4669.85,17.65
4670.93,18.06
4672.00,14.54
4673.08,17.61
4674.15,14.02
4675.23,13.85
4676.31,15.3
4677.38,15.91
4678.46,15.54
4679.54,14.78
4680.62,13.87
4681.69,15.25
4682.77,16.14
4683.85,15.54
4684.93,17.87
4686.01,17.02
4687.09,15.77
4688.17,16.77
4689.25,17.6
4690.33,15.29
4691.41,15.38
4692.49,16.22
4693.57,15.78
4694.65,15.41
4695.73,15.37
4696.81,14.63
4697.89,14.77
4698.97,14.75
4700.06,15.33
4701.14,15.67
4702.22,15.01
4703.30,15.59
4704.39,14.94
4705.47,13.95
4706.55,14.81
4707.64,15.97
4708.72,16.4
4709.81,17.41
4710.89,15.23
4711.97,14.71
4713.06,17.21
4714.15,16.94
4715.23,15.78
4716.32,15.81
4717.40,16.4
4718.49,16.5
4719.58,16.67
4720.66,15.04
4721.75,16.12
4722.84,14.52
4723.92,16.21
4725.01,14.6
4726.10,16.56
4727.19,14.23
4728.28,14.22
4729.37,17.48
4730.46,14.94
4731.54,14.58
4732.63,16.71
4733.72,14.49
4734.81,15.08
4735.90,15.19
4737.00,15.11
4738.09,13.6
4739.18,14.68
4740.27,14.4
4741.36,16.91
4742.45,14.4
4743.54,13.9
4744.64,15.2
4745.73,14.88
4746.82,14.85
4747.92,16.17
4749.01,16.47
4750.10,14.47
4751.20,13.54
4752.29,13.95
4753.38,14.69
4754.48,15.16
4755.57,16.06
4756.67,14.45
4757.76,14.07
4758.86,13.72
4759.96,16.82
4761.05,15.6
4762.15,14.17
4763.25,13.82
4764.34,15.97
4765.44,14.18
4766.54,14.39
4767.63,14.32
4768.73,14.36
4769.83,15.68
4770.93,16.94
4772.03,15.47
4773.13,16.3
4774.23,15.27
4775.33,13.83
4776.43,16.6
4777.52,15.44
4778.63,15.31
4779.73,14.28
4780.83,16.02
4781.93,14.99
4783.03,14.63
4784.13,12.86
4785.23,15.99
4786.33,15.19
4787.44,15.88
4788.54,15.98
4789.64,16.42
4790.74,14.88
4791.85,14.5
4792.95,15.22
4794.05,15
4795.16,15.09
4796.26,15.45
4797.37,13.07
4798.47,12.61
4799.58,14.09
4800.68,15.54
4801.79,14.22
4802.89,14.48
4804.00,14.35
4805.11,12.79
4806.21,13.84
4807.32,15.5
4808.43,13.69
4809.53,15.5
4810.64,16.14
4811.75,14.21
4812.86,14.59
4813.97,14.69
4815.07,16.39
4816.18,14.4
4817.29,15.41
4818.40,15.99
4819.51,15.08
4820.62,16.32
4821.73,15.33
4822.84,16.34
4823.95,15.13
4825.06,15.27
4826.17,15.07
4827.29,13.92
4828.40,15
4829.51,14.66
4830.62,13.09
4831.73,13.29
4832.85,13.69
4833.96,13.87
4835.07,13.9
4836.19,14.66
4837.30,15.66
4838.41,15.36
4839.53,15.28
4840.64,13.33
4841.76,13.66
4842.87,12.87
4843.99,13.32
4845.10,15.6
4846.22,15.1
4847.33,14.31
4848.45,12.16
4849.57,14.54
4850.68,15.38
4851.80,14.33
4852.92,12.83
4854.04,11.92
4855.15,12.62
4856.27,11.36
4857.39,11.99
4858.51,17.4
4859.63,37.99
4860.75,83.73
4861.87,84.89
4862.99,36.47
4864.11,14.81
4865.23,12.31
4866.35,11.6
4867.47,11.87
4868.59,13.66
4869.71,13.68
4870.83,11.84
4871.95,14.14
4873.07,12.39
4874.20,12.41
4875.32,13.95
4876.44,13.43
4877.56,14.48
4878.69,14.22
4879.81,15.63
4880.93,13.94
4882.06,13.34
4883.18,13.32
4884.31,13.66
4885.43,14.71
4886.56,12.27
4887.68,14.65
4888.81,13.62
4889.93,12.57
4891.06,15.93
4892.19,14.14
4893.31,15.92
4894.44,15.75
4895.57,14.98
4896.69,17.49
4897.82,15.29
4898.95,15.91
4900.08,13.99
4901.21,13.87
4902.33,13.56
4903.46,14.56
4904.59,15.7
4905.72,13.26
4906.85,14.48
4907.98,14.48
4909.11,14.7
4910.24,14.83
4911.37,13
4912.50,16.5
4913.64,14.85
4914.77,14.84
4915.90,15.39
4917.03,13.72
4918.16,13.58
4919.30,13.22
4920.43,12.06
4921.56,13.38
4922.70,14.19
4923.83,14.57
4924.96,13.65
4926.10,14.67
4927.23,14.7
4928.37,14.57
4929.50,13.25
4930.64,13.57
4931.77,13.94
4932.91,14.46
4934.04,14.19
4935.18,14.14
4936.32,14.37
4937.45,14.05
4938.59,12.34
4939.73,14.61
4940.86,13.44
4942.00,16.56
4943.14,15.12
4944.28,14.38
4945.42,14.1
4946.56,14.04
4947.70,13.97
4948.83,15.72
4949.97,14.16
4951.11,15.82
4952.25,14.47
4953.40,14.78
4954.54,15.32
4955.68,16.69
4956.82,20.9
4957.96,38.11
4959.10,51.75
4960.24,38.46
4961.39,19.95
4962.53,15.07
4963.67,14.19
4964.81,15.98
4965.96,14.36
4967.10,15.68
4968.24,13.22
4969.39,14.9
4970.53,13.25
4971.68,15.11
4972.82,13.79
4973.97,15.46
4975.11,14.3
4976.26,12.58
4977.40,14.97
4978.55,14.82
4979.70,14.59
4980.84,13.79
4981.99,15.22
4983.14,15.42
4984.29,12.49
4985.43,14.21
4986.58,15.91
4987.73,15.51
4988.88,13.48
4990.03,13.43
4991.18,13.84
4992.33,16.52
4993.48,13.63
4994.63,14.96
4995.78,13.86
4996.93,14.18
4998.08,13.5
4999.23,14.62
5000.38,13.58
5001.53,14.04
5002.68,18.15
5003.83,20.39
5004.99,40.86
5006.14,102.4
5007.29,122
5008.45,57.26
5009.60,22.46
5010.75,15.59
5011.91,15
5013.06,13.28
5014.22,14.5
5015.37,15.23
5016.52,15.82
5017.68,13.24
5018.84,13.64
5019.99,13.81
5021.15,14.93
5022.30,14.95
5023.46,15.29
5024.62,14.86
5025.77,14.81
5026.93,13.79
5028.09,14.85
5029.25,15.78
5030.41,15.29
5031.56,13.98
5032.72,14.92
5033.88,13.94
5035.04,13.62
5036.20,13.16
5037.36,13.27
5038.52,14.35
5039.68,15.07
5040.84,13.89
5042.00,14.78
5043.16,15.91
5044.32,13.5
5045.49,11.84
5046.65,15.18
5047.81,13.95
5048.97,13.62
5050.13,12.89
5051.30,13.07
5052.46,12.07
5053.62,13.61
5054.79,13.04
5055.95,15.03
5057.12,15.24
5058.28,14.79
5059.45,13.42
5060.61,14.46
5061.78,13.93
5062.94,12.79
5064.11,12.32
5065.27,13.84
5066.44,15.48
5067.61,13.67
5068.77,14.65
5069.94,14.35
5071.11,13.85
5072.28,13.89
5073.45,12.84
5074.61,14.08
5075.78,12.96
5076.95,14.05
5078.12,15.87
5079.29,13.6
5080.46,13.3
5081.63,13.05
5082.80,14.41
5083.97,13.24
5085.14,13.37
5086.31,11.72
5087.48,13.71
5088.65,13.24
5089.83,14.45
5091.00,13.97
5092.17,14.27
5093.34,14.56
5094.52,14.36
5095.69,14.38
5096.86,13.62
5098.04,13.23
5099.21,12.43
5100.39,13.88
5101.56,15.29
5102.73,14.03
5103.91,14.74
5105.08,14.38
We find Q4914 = 0.21 mag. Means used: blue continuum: 15.5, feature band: 14.3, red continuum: 18.5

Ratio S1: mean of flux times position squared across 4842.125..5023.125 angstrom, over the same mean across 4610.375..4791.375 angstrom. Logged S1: 1.26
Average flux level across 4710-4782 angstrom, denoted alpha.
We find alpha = 15.2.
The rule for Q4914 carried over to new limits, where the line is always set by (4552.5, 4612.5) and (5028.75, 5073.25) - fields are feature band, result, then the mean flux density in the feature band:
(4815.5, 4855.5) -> 0.03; 14.4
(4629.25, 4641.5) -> -0.07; 16.7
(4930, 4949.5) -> 0.01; 14.3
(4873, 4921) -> 0.02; 14.3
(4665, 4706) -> 0.00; 15.5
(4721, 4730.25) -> -0.01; 15.5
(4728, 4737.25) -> 0.00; 15.3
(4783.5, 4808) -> 0.03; 14.7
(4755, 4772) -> 0.01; 15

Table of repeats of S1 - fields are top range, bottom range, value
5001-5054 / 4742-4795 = 1.50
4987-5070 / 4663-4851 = 1.34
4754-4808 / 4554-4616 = 1.02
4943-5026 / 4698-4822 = 1.44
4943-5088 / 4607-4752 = 1.25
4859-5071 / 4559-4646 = 1.24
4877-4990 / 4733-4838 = 1.10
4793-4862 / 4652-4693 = 1.12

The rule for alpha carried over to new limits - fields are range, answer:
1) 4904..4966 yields 16.2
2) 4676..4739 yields 15.6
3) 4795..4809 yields 14.2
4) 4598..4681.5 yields 16.1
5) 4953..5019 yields 21.1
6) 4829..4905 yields 16.7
